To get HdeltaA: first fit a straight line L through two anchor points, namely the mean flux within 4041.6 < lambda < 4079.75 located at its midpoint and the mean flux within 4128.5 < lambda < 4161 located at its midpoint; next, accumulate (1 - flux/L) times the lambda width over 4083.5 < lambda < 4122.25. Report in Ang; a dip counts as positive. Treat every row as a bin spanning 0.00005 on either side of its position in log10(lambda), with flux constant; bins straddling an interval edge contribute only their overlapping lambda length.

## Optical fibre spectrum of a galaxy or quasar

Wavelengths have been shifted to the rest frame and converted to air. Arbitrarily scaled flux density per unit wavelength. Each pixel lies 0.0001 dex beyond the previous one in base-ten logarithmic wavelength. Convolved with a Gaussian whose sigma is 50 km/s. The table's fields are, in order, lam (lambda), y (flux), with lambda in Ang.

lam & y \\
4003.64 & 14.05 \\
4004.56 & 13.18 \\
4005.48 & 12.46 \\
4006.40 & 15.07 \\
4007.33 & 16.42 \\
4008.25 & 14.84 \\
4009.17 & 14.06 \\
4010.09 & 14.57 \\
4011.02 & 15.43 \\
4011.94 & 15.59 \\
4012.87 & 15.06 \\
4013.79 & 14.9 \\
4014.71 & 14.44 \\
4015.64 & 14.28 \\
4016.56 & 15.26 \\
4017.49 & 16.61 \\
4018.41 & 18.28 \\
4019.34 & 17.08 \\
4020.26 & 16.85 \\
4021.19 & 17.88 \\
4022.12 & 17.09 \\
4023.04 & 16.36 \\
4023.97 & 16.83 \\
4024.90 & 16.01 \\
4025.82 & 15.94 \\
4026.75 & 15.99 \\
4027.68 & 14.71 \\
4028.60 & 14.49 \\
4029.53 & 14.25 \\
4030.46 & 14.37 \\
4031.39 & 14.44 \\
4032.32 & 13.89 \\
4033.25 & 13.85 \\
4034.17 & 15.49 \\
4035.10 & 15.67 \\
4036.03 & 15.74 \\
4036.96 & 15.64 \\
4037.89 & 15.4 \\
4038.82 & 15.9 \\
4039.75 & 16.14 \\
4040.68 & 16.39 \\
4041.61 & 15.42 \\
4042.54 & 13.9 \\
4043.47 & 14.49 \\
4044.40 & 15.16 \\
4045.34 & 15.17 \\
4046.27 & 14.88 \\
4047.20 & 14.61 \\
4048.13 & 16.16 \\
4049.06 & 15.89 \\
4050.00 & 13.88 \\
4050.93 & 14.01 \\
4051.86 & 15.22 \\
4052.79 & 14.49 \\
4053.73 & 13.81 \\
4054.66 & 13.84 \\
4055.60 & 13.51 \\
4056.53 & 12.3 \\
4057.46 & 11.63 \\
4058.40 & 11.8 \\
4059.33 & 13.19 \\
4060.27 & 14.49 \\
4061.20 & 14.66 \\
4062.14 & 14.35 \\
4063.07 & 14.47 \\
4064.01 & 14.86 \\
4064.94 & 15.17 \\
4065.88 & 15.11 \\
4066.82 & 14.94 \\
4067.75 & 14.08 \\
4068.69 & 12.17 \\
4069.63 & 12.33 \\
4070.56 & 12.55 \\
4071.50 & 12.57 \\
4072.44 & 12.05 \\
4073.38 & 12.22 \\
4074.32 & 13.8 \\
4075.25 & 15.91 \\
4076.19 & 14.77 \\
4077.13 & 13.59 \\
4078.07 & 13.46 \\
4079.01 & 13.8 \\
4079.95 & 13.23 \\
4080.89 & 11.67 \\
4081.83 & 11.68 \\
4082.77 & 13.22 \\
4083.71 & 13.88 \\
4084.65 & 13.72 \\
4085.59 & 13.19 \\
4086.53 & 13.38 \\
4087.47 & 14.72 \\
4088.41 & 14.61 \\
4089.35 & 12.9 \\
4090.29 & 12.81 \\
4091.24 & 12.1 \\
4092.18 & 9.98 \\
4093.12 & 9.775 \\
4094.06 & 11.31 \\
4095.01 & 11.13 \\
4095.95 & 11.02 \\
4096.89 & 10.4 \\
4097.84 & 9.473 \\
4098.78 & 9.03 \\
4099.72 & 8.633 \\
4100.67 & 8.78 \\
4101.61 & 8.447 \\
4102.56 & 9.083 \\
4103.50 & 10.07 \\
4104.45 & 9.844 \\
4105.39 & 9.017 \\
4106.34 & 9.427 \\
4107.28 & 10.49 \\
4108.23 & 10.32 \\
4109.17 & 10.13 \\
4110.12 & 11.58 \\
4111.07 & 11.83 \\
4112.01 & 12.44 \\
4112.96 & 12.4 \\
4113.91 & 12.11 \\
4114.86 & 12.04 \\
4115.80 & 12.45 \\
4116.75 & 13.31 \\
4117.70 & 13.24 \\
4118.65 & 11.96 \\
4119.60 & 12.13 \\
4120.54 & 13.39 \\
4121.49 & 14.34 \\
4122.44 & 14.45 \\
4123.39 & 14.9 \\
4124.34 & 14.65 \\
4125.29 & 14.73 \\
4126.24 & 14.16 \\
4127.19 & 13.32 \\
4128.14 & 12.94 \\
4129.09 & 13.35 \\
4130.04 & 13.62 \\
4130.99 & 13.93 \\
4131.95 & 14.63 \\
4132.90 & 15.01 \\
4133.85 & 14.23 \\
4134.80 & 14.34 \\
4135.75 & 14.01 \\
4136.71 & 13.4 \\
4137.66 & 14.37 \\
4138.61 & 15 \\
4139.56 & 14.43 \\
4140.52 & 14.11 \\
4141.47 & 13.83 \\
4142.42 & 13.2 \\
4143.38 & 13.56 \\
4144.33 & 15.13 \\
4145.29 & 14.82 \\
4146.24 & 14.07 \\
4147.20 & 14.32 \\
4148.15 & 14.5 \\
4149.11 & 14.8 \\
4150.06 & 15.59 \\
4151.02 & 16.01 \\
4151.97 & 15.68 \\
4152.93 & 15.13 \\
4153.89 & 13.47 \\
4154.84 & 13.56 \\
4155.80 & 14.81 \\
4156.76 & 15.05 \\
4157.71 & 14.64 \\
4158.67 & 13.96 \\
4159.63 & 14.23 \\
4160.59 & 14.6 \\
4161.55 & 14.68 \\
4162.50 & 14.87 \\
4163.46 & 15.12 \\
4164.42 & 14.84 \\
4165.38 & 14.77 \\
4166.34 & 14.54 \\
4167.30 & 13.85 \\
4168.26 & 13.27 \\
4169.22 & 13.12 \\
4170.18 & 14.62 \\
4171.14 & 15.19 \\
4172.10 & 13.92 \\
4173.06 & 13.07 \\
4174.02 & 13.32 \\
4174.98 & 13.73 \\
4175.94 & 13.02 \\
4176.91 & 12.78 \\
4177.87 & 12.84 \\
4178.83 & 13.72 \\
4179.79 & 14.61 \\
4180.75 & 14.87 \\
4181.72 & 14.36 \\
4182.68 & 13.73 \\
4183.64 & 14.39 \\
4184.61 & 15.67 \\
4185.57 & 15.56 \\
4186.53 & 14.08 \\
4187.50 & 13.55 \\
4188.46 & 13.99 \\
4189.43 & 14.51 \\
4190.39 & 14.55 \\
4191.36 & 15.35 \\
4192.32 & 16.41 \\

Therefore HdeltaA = 7.37 Ang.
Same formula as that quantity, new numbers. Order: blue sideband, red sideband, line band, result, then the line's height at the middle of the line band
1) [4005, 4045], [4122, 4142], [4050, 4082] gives 2.8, 14.9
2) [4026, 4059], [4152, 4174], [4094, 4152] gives 6.9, 14.4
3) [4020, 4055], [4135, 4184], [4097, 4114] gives 5.3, 14.7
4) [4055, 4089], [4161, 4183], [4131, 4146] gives -0.4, 13.9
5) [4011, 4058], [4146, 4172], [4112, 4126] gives 1.4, 14.8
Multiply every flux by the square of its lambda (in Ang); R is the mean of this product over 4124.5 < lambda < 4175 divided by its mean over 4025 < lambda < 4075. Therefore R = 1.0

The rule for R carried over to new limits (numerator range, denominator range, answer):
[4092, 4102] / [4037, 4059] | 0.69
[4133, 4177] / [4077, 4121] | 1.27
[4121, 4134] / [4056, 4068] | 1.05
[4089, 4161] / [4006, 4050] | 0.87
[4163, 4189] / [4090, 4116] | 1.38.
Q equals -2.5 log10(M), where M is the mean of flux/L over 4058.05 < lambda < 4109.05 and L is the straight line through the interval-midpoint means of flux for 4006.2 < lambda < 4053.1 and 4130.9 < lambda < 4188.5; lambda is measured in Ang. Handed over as 0.21 mag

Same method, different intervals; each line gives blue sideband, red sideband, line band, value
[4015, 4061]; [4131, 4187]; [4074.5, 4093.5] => 0.13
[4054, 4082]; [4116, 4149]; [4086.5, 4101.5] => 0.22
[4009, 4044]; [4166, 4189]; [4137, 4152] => -0.02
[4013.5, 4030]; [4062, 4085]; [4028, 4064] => 0.02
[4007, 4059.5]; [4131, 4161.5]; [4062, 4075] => 0.09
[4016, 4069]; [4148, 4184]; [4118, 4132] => 0.06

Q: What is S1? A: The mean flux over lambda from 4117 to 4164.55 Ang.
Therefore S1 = 14.3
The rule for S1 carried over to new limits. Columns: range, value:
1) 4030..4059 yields 14.6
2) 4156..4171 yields 14.4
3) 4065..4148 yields 12.7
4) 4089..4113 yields 10.4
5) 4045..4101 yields 13.1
